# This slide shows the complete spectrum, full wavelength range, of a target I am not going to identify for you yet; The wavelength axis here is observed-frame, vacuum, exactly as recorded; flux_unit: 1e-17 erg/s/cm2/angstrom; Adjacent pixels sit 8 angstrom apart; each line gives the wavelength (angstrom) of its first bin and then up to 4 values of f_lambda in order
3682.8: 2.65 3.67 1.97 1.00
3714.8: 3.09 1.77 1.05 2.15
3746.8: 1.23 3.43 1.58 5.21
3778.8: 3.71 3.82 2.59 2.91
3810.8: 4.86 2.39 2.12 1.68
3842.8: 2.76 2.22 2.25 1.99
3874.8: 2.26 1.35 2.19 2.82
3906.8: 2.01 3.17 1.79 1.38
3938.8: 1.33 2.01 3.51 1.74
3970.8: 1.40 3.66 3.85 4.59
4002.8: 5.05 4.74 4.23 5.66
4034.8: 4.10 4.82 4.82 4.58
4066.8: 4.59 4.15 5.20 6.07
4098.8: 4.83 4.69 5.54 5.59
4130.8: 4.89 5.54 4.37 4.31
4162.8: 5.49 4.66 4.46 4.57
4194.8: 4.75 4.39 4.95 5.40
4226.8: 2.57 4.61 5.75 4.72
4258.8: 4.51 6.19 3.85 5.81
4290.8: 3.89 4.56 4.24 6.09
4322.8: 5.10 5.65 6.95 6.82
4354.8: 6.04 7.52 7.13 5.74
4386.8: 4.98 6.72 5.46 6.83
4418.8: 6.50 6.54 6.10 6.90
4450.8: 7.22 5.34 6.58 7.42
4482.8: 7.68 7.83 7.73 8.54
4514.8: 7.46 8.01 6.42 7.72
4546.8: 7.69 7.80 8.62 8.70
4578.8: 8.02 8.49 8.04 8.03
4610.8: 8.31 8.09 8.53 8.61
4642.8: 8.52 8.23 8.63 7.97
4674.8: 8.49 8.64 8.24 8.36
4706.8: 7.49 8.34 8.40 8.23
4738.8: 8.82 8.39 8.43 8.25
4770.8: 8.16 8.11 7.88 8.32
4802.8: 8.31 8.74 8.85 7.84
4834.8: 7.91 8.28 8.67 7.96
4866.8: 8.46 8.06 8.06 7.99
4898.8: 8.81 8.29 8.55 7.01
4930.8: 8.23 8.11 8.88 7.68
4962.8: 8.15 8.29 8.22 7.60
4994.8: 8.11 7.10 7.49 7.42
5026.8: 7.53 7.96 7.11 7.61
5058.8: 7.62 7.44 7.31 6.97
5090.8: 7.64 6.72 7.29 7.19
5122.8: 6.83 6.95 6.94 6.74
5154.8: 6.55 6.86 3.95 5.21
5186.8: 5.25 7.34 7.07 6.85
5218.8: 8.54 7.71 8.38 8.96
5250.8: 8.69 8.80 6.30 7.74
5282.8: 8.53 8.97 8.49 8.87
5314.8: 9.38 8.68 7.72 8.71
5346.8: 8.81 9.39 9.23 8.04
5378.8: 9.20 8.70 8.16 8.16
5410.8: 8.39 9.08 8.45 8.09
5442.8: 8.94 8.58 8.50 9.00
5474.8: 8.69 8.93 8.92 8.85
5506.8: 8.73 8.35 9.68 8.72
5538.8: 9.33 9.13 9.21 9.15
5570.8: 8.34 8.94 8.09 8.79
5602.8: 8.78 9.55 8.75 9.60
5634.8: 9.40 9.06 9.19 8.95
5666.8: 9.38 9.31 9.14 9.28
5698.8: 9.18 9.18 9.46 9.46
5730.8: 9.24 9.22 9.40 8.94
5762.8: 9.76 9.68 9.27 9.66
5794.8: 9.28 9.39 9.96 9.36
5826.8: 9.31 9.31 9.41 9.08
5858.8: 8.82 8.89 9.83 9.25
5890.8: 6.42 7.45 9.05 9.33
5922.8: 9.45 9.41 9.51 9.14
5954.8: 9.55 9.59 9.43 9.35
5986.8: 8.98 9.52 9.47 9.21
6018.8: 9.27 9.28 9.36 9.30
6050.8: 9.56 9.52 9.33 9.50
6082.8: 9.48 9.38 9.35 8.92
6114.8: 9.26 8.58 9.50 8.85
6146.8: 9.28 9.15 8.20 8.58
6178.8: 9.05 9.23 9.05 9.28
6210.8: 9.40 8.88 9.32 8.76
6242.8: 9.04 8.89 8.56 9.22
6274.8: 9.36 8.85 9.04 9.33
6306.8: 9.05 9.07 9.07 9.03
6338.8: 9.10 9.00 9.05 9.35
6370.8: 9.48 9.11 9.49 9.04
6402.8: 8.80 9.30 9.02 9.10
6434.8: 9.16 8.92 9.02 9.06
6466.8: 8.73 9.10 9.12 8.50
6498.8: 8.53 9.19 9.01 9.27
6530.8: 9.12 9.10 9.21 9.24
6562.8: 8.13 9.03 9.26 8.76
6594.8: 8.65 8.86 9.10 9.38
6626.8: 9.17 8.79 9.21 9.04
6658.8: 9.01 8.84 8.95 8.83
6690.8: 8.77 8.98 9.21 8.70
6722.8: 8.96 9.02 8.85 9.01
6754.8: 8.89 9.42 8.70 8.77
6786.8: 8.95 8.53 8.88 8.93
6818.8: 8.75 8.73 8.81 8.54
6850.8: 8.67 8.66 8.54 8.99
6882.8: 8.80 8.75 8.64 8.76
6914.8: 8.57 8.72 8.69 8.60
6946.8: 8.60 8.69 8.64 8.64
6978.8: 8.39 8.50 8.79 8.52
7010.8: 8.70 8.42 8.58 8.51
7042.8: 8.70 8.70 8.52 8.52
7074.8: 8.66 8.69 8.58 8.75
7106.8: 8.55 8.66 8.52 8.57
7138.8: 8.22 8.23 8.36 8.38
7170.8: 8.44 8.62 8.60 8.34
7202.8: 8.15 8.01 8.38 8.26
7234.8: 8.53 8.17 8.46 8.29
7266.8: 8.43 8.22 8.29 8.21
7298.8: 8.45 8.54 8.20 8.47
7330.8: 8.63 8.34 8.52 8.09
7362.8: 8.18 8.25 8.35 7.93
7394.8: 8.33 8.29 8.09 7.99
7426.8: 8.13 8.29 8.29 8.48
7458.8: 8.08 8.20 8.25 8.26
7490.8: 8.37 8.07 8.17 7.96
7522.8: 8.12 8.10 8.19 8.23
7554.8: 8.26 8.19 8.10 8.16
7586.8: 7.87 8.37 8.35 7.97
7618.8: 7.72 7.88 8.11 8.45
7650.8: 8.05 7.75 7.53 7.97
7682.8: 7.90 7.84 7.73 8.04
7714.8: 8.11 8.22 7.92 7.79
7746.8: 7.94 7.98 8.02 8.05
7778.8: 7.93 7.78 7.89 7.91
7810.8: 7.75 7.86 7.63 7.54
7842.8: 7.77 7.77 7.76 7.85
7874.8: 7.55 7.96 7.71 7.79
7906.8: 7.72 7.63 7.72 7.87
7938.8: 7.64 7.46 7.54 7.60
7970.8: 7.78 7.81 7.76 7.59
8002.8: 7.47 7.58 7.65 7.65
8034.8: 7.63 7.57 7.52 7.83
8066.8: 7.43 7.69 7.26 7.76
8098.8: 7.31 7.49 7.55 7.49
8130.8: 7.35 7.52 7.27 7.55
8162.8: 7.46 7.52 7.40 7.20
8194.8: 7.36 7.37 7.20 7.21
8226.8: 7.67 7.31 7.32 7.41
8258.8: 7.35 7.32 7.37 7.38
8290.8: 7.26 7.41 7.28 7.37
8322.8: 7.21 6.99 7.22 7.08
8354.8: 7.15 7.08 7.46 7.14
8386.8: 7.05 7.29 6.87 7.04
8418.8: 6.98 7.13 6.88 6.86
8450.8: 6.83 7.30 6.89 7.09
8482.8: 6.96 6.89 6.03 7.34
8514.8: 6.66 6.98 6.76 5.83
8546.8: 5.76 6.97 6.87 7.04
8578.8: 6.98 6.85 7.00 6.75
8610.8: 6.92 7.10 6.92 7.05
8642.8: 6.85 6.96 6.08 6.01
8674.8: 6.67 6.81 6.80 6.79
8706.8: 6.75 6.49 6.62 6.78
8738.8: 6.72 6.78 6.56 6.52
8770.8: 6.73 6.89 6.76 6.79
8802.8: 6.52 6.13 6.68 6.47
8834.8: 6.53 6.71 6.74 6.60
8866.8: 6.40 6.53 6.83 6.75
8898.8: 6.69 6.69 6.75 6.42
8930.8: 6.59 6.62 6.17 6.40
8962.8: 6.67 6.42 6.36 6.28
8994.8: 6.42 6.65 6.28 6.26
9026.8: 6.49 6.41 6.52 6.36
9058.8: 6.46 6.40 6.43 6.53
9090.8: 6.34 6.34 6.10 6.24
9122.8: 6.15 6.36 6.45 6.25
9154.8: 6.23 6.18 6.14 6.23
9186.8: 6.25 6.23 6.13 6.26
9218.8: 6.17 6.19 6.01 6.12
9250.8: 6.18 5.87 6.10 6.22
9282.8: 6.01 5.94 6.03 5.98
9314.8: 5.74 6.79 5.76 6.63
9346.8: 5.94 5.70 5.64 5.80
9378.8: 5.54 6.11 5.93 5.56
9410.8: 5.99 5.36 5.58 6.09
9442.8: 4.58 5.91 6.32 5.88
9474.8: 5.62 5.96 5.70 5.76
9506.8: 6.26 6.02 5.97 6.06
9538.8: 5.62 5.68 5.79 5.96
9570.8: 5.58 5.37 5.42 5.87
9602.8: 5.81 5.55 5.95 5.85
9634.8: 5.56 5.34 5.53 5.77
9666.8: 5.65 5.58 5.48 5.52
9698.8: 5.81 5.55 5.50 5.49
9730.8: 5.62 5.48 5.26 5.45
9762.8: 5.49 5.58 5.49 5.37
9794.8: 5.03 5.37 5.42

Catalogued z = 0.000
